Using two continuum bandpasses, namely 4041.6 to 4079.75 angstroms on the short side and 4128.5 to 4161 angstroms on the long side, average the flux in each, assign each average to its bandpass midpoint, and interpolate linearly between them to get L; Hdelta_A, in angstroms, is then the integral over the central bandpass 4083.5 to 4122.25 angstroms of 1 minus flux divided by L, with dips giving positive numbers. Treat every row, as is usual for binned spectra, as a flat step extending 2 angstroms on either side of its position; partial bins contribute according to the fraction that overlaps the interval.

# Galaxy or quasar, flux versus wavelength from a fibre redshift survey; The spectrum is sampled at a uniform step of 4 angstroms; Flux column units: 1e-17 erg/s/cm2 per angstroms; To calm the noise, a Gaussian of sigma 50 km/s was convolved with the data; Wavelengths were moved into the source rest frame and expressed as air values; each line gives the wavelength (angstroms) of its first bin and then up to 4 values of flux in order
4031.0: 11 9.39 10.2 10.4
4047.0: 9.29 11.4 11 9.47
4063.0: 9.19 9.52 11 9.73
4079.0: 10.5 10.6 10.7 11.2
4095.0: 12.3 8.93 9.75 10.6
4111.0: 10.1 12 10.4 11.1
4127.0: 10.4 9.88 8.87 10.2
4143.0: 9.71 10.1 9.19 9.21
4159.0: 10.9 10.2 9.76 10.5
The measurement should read -2.8 angstroms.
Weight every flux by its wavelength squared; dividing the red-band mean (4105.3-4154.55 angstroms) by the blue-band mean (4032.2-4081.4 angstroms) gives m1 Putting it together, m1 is 1.04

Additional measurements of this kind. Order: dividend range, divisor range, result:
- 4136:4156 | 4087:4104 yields 0.93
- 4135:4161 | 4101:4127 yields 0.94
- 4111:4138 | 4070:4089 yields 1.01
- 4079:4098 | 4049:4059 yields 1.03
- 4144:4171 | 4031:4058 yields 1.02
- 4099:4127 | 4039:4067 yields 1.07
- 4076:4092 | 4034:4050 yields 1.09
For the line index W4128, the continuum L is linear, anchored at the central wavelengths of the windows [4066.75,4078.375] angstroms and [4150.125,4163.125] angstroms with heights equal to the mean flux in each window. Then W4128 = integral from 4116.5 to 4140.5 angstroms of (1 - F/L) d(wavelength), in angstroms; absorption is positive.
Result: -0.4 angstroms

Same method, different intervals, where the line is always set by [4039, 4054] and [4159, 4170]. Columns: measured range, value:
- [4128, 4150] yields 1.03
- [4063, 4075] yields 0.41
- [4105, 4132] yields -1.05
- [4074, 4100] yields -0.86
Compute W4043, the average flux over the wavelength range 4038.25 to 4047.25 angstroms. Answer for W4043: 10.1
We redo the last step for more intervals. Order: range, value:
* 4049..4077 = 10.2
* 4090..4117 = 10.7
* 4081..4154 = 10.3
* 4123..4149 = 9.96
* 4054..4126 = 10.4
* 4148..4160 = 9.7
